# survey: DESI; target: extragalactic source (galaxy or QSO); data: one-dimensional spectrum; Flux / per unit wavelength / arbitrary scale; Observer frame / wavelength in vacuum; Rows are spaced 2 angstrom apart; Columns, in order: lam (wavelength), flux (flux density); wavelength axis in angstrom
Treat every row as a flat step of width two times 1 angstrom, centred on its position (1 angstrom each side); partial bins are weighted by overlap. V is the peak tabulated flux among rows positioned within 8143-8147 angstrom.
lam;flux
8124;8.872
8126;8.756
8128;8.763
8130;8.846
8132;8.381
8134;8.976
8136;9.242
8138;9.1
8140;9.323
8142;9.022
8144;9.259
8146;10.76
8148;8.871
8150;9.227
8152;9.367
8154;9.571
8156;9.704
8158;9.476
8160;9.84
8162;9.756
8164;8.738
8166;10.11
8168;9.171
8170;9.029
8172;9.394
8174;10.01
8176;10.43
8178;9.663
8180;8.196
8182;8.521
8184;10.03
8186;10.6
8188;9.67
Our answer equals 10.76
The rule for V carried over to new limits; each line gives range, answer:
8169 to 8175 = 10.01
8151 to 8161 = 9.84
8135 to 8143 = 9.323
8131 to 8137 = 9.242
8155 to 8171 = 10.11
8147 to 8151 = 9.227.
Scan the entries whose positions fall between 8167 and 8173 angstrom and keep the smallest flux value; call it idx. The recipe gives 9.029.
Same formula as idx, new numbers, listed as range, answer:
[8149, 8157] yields 9.227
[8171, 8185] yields 8.196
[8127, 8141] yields 8.381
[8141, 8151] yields 8.871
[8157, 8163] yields 9.476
